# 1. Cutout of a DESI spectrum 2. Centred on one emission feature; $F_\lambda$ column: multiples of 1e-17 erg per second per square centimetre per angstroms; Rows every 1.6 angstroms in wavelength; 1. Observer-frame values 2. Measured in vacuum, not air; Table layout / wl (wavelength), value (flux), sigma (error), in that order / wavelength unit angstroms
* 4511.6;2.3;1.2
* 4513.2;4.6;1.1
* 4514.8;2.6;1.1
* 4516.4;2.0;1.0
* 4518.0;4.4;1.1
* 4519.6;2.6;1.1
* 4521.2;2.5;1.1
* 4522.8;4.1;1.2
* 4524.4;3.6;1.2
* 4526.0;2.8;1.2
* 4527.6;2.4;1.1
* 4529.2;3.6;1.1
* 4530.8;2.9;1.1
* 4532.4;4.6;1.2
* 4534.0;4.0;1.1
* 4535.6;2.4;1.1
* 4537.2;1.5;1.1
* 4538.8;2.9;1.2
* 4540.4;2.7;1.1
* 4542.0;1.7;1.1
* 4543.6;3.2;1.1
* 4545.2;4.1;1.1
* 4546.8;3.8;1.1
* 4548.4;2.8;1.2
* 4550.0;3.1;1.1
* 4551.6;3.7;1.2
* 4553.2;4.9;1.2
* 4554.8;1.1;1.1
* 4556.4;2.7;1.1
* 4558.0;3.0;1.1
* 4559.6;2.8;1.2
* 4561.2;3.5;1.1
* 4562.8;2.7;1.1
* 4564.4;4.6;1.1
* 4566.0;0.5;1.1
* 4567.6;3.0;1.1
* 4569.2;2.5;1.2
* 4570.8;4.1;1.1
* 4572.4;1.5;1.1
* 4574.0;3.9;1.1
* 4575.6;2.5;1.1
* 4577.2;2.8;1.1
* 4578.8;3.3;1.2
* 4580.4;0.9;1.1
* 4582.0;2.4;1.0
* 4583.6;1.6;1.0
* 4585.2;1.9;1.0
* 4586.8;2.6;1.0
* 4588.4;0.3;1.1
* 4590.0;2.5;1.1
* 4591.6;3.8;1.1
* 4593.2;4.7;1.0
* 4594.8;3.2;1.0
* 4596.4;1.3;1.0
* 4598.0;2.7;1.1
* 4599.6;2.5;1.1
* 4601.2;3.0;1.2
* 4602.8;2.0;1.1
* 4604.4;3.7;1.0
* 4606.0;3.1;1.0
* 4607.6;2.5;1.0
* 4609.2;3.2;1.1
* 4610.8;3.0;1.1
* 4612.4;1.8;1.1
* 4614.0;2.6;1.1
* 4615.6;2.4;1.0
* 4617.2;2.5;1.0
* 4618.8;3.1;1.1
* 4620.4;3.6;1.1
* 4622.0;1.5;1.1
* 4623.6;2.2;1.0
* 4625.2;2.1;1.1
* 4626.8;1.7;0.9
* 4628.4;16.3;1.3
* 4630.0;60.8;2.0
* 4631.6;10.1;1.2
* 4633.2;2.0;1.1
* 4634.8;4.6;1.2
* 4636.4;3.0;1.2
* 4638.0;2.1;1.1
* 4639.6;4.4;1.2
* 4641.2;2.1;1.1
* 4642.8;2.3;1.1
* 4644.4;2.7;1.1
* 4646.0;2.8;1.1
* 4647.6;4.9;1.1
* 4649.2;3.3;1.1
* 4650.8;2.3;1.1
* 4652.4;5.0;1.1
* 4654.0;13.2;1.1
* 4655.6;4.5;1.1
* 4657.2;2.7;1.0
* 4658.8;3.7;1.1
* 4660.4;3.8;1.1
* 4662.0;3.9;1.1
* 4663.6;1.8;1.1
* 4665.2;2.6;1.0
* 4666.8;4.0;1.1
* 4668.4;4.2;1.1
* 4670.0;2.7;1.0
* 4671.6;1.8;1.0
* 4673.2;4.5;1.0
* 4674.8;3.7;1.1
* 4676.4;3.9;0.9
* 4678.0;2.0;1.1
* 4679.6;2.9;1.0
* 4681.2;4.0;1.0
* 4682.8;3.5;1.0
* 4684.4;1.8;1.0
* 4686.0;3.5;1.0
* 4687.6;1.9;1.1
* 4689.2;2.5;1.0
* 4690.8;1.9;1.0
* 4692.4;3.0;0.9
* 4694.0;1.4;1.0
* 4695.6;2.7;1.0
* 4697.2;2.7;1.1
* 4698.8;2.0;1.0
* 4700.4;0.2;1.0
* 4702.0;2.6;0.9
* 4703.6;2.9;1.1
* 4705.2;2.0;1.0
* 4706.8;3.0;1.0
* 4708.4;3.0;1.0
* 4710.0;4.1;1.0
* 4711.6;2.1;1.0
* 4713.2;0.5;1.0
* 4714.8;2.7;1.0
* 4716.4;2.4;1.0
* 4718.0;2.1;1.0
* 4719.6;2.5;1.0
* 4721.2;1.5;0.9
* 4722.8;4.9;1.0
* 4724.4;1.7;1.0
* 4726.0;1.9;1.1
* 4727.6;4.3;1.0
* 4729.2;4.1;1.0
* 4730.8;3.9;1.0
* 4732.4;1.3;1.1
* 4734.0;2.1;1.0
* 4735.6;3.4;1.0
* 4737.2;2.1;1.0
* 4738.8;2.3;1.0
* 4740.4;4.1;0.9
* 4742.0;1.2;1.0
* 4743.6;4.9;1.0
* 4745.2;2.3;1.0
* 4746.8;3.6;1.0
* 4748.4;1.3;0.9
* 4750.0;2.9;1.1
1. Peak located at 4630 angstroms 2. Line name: Hgamma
